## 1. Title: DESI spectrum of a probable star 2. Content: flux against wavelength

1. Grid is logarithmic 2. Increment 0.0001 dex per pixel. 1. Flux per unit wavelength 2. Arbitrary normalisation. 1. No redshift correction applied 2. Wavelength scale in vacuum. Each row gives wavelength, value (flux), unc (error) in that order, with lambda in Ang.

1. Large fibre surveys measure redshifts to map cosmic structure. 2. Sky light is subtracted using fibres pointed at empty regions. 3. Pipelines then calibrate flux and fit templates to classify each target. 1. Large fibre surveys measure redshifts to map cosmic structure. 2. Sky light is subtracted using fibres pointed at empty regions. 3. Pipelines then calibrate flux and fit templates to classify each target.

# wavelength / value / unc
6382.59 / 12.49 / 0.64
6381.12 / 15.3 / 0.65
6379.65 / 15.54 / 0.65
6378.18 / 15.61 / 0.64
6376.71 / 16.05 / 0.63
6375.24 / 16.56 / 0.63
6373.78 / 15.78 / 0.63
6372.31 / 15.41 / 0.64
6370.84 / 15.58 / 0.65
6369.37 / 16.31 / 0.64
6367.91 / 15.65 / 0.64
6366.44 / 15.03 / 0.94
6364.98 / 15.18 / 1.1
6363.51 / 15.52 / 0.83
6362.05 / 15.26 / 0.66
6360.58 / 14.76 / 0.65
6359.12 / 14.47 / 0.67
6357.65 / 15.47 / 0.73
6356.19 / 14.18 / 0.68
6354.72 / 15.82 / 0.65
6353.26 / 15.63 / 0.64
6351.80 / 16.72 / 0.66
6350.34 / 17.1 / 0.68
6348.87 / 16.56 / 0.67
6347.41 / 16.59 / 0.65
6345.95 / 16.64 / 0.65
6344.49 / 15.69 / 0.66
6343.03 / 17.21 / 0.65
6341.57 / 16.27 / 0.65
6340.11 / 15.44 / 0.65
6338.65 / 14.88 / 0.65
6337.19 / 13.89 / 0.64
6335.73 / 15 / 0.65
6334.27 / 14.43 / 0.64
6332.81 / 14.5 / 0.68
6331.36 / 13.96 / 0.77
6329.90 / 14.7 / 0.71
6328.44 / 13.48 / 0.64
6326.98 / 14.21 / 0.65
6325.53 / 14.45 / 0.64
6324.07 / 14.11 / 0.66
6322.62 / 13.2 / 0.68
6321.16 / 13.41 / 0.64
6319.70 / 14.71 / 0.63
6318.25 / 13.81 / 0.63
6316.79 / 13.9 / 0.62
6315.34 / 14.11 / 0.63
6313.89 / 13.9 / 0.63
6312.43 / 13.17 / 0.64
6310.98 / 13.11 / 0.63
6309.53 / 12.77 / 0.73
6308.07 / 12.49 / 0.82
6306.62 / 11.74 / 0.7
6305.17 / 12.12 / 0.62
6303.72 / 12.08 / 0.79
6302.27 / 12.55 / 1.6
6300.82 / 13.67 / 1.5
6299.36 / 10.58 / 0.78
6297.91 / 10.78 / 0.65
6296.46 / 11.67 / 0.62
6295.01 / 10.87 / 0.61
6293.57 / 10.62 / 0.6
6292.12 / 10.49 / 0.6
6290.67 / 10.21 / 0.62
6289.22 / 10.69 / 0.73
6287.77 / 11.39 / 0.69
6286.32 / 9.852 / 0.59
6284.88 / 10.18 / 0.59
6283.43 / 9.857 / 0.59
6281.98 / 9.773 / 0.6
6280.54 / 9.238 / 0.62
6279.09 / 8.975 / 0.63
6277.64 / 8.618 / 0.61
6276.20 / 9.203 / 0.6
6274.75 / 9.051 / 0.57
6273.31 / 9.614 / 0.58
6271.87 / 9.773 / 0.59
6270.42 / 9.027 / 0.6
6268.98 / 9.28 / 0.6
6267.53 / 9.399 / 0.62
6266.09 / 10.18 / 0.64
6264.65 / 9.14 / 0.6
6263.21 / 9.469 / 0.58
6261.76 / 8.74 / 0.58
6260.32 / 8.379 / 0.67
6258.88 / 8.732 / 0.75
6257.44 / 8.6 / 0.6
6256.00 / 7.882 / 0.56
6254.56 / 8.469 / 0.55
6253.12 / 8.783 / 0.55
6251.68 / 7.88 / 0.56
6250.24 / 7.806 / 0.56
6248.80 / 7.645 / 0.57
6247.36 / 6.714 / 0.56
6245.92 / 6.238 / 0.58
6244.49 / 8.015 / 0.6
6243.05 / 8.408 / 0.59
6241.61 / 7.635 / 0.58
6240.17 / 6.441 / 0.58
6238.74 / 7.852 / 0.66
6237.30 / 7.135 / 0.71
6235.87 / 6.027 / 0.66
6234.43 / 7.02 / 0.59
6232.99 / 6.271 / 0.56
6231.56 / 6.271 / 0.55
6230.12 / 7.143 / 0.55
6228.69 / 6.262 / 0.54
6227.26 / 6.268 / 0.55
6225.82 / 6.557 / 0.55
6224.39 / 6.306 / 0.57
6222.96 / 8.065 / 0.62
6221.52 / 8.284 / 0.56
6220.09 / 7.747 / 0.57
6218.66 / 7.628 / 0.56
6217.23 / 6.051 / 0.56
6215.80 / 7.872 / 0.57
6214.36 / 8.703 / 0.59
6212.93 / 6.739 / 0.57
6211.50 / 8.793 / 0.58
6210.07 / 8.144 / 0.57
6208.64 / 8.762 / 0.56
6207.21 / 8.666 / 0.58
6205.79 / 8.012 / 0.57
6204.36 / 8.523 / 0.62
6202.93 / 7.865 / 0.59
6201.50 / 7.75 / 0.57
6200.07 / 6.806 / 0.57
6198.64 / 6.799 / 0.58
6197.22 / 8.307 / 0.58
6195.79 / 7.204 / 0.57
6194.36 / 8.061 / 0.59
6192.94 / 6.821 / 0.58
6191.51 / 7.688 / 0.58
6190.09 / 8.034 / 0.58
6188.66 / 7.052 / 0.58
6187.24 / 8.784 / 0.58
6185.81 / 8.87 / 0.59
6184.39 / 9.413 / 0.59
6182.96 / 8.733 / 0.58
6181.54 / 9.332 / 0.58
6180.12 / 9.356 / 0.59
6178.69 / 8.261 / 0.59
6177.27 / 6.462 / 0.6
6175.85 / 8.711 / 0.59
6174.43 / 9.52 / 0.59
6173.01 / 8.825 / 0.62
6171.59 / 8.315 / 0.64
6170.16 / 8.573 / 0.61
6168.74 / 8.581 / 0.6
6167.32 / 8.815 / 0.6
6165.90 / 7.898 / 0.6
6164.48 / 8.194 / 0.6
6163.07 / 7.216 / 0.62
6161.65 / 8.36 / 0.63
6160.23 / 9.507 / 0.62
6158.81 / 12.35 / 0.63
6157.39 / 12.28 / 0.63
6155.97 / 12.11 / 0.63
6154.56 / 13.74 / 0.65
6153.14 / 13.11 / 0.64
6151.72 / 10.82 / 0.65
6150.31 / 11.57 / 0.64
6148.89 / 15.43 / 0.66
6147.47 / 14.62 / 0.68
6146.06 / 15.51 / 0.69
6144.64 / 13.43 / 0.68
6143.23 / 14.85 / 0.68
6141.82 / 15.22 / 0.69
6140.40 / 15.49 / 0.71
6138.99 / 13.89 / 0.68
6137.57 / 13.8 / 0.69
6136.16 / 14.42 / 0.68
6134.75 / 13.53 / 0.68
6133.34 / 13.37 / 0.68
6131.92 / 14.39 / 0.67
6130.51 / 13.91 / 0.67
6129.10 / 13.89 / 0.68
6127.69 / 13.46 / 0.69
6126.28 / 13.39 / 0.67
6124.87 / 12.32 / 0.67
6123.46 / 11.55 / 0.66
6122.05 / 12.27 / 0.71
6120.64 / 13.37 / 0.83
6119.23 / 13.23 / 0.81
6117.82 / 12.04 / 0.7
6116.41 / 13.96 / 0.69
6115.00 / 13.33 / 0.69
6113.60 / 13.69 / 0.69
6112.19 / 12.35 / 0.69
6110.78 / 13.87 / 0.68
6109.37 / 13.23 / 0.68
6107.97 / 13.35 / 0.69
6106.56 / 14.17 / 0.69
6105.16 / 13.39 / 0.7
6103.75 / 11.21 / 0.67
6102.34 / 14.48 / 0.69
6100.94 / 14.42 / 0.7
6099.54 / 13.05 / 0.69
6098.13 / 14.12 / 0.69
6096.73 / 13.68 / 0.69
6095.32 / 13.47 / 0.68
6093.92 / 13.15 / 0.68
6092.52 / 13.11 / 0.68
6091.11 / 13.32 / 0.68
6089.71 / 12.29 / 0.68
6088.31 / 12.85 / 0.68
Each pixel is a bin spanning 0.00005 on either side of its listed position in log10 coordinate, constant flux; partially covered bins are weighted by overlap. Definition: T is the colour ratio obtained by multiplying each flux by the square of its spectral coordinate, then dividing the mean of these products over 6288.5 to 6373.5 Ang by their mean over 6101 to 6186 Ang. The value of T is 1.26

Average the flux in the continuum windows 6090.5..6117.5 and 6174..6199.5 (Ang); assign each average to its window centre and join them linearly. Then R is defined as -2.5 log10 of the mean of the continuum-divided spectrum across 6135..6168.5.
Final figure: -0.171 mag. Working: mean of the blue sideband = 13.4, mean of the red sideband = 8.17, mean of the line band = 12.3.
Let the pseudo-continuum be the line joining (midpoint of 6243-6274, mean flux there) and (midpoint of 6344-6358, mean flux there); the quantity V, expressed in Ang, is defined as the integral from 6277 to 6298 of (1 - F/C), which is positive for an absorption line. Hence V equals 1.4 Ang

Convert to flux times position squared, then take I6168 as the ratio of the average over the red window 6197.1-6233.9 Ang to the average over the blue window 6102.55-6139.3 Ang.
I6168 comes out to 0.6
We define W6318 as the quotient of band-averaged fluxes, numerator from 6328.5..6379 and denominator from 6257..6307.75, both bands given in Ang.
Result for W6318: 1.5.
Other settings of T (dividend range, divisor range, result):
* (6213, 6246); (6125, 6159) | 0.54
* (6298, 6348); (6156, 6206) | 1.72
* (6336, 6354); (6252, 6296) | 1.73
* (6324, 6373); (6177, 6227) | 2.03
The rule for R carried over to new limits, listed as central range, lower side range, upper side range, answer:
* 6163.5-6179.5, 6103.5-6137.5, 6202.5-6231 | 0.223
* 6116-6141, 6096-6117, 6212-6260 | -0.086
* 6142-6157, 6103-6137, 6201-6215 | -0.173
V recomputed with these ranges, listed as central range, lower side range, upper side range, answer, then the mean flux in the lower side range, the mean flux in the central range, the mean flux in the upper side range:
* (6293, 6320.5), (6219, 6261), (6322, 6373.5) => -0.6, 7.41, 12.6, 15.2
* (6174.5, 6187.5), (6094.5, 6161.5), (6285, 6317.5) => 4.2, 13.3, 8.7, 11.9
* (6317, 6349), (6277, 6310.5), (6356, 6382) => -3.7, 10.9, 14.8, 15.4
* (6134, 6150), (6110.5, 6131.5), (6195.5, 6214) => -3.6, 13.1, 14.5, 7.91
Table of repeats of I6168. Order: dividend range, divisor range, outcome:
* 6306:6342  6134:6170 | 1.22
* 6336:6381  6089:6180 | 1.37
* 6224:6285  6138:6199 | 0.82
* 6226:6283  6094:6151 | 0.62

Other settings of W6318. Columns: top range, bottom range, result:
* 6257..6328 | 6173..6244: 1.45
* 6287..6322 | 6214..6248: 1.73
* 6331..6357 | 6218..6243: 2.22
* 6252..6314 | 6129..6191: 0.93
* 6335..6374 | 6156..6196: 1.80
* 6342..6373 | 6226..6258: 2.16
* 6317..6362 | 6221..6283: 1.86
